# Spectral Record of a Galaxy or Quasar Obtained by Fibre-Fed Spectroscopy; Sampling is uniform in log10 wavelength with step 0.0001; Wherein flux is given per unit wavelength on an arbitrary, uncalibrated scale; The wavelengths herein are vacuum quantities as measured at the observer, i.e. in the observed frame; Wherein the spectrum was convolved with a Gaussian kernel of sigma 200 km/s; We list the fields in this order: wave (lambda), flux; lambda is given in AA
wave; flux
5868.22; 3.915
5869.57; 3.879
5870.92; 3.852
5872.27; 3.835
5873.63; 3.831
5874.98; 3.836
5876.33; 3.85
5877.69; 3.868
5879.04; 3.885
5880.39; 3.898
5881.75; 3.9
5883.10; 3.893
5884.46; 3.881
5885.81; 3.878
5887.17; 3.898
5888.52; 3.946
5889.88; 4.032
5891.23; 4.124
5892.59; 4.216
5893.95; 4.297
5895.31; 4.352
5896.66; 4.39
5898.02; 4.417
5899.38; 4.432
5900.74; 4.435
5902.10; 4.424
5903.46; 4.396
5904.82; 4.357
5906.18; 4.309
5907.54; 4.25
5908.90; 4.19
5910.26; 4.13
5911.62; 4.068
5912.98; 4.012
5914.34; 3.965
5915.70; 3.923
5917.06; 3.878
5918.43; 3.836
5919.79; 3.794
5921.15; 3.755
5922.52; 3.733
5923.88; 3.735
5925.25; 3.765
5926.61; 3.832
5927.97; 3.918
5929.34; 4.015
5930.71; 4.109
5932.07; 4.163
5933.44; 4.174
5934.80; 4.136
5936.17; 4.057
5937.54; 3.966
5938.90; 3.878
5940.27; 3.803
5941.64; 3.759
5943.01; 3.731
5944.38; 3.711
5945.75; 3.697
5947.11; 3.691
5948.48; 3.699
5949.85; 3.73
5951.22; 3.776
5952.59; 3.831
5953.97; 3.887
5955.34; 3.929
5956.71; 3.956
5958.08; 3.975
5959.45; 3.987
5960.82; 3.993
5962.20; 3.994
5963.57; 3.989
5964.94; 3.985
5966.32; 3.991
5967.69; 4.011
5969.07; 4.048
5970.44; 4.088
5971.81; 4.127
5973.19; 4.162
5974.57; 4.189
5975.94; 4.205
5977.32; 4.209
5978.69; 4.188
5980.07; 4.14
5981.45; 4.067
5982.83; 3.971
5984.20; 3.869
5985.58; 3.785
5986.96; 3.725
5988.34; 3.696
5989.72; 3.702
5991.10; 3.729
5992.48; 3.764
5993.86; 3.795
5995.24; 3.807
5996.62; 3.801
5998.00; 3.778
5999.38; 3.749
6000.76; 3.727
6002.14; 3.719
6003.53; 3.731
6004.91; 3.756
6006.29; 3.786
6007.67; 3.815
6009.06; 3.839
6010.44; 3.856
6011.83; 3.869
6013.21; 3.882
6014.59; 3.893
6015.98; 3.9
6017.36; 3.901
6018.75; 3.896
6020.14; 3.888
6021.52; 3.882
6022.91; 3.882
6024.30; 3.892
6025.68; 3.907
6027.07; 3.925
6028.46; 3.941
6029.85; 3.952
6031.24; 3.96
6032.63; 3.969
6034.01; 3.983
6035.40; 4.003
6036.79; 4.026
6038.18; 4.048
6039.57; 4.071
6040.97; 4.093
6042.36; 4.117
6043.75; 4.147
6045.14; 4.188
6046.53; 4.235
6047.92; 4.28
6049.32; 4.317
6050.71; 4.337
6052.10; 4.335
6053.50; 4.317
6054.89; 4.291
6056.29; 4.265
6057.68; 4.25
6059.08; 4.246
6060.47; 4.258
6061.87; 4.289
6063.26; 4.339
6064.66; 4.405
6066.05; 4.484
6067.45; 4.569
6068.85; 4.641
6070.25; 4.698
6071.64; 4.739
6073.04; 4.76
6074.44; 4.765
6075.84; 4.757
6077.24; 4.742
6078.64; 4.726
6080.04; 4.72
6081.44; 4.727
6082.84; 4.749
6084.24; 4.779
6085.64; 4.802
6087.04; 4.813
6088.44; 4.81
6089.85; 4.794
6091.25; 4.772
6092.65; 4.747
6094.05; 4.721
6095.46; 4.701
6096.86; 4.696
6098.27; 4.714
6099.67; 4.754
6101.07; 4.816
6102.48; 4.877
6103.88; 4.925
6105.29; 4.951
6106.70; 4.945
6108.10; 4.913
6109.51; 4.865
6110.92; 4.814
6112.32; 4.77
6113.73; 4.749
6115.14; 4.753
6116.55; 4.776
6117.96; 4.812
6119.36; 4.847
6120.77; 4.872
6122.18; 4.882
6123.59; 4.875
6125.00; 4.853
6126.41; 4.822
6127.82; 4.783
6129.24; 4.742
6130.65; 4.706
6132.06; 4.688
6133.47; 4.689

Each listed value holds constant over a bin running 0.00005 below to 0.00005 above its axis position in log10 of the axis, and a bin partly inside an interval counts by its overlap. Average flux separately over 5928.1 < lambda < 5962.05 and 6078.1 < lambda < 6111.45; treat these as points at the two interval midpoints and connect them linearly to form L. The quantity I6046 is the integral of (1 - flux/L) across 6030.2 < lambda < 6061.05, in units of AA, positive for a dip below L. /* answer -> 2.3 AA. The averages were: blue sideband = 3.9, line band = 4.17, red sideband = 4.8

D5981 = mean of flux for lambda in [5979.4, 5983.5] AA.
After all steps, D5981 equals 4.05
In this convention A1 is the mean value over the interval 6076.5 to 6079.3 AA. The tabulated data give 4.73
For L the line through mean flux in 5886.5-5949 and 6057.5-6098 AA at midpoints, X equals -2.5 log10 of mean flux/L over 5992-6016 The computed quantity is 0.15 mag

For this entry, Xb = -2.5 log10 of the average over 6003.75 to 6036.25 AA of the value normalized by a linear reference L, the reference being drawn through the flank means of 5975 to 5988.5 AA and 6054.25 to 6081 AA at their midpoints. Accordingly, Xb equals 0.09 mag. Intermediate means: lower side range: 4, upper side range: 4.53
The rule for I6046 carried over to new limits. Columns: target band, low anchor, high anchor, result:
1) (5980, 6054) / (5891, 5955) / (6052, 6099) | 7.49 AA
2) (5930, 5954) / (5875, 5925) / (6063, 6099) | 1.88 AA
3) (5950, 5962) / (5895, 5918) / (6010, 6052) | 0.66 AA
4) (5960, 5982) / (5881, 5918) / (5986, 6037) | -0.74 AA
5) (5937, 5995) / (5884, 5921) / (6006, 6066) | 2.71 AA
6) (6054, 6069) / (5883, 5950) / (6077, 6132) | 0.85 AA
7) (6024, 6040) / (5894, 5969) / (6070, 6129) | 1.80 AA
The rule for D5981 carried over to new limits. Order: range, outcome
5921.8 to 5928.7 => 3.8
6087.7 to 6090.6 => 4.8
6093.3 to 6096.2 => 4.71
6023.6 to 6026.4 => 3.9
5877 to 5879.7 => 3.87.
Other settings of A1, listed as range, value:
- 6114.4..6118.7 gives 4.78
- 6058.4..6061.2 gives 4.25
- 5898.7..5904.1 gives 4.42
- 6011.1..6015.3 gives 3.88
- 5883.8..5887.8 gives 3.89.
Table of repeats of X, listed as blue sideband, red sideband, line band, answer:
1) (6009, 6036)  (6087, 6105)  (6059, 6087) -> -0.027 mag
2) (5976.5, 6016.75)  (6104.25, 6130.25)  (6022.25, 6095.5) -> -0.005 mag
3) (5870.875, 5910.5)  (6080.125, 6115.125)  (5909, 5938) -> 0.069 mag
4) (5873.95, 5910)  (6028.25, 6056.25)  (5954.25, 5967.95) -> 0.041 mag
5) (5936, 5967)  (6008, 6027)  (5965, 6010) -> -0.008 mag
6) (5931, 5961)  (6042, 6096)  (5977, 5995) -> 0.057 mag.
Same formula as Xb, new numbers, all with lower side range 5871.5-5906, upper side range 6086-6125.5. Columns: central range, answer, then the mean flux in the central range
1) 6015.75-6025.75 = 0.16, 3.89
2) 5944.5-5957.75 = 0.13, 3.8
